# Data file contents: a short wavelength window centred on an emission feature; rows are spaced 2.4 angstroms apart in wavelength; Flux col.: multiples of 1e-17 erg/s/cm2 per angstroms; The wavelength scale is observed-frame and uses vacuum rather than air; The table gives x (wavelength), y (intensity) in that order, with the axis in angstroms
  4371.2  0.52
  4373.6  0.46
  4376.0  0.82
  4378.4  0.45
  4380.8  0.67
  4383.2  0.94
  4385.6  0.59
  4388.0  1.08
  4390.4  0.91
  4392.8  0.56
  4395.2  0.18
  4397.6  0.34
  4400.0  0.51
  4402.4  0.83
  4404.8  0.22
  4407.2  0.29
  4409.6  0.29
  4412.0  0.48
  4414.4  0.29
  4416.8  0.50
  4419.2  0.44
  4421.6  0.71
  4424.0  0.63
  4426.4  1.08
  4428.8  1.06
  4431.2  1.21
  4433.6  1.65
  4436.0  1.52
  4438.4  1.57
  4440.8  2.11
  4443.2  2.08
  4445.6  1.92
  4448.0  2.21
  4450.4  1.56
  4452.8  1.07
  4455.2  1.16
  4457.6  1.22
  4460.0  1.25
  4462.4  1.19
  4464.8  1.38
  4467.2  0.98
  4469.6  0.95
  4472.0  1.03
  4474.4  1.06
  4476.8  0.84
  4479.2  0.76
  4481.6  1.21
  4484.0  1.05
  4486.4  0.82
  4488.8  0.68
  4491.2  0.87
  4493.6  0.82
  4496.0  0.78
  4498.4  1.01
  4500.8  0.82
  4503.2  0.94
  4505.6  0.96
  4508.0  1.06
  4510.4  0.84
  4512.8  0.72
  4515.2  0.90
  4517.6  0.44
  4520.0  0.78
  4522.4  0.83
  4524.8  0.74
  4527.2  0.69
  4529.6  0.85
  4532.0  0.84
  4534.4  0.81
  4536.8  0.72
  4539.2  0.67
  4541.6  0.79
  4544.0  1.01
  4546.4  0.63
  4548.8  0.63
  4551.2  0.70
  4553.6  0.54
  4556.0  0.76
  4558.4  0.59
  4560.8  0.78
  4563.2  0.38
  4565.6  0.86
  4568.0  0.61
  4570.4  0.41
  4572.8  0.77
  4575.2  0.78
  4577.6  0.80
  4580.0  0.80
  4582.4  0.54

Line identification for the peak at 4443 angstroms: C IV 1549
